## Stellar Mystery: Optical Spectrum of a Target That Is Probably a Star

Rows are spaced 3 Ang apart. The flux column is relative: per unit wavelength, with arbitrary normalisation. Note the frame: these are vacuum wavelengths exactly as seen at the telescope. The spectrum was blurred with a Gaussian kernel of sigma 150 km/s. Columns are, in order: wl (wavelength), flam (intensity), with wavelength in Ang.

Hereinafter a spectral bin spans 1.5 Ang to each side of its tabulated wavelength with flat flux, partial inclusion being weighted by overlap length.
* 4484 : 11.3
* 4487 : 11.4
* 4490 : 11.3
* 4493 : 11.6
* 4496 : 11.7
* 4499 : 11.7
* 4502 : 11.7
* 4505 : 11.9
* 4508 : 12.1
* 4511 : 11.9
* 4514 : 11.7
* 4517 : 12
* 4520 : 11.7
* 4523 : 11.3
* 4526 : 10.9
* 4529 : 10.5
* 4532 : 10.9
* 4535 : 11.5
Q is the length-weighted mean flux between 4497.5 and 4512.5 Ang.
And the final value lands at 11.9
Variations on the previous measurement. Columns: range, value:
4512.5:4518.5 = 11.8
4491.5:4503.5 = 11.7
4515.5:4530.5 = 11.3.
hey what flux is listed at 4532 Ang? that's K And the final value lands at 10.9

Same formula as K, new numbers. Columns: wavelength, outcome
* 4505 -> 11.9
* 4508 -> 12.1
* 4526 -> 10.9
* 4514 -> 11.7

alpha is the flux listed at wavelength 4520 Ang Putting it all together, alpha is 11.7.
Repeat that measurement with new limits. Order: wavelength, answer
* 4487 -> 11.4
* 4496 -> 11.7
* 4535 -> 11.5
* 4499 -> 11.7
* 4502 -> 11.7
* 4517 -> 12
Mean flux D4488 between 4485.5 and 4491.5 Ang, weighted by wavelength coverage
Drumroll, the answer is 11.4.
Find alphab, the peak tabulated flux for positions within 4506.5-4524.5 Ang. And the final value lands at 12.1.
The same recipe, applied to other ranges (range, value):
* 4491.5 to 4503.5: 11.7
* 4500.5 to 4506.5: 11.9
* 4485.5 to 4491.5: 11.4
